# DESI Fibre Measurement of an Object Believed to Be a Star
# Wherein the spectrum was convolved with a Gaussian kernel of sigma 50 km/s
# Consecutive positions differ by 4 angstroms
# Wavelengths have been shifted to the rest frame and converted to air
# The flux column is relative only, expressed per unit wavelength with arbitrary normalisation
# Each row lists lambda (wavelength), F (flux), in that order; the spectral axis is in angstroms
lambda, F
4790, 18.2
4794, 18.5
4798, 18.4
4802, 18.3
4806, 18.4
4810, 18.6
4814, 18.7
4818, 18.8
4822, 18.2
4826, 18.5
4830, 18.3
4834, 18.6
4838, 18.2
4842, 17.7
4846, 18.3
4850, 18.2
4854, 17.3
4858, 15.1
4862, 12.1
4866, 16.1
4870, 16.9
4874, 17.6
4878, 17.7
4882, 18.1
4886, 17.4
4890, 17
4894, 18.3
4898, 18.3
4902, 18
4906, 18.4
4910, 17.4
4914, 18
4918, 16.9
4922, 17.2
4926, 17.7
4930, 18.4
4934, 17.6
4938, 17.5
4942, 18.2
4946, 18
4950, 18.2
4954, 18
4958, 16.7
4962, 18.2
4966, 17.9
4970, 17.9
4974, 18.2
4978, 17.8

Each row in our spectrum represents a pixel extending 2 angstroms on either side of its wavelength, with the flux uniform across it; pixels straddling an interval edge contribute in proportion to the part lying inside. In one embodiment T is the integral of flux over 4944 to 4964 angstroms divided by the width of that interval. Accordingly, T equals 17.8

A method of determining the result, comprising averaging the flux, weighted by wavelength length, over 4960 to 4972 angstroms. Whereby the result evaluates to 18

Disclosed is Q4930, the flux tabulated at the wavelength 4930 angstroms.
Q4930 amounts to 18.4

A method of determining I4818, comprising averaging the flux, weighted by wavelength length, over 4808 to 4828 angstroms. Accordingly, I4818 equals 18.6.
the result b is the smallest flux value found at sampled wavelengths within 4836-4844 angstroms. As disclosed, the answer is 17.7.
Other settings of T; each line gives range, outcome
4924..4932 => 18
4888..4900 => 17.9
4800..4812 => 18.4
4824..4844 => 18.3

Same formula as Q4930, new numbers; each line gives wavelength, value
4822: 18.2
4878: 17.7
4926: 17.7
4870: 16.9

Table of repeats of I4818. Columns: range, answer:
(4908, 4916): 17.7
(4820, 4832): 18.3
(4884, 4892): 17.2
